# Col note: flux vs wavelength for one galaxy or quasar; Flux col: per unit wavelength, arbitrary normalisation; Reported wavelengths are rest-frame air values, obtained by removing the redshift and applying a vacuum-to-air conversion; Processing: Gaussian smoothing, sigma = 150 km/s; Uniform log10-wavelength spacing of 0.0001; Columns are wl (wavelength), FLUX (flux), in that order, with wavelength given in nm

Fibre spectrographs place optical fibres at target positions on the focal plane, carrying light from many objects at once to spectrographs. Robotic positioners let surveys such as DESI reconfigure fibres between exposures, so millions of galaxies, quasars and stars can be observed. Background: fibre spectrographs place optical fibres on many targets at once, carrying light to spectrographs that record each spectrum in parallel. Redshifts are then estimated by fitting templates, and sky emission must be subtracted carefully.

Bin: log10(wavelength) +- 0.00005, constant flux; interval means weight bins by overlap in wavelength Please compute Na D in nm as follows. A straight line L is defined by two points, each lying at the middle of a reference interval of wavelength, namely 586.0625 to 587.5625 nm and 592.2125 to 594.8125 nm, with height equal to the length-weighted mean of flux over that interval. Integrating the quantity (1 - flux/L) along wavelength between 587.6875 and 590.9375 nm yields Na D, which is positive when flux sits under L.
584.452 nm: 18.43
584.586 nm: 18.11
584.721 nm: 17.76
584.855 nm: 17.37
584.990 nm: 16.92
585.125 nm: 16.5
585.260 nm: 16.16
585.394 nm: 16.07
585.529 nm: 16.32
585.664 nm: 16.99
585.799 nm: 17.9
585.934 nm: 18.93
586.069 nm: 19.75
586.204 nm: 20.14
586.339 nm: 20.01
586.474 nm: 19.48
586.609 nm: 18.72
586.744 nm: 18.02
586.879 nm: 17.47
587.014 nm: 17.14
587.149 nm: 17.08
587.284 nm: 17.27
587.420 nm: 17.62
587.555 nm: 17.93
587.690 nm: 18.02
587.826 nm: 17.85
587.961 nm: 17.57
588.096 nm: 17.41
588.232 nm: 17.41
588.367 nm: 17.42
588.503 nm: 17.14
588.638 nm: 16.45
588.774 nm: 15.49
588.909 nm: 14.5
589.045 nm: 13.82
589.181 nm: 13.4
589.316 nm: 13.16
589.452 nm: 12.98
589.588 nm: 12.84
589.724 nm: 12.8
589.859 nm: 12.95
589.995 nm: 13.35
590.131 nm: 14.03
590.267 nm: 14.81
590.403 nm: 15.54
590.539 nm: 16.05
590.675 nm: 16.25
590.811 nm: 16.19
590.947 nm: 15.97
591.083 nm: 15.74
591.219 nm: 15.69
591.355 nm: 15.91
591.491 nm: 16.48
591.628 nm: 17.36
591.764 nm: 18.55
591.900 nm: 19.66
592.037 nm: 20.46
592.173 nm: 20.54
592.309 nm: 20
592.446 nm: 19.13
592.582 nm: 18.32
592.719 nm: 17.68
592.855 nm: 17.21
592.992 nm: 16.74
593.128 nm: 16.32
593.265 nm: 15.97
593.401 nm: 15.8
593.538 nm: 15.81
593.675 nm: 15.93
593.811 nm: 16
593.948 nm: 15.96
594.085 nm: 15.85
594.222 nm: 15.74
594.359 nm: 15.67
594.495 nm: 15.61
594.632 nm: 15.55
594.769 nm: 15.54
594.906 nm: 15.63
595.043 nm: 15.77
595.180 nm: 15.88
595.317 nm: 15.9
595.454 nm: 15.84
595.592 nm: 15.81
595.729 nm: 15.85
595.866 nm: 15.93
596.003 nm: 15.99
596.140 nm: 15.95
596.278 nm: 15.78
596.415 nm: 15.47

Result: 0.45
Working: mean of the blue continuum 18.4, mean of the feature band 15.3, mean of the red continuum 16.6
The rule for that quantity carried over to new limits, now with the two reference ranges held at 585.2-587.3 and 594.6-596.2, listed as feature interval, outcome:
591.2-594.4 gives -0.155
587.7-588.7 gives 0.009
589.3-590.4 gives 0.233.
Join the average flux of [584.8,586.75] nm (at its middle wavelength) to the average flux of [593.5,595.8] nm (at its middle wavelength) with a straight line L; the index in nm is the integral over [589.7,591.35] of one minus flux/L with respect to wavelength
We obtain 0.171 nm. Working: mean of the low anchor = 17.9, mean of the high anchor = 15.8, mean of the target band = 15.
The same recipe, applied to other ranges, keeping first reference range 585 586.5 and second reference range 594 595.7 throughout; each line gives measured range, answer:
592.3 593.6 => -0.079 nm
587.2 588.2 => -0.011 nm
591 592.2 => -0.087 nm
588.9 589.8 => 0.200 nm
